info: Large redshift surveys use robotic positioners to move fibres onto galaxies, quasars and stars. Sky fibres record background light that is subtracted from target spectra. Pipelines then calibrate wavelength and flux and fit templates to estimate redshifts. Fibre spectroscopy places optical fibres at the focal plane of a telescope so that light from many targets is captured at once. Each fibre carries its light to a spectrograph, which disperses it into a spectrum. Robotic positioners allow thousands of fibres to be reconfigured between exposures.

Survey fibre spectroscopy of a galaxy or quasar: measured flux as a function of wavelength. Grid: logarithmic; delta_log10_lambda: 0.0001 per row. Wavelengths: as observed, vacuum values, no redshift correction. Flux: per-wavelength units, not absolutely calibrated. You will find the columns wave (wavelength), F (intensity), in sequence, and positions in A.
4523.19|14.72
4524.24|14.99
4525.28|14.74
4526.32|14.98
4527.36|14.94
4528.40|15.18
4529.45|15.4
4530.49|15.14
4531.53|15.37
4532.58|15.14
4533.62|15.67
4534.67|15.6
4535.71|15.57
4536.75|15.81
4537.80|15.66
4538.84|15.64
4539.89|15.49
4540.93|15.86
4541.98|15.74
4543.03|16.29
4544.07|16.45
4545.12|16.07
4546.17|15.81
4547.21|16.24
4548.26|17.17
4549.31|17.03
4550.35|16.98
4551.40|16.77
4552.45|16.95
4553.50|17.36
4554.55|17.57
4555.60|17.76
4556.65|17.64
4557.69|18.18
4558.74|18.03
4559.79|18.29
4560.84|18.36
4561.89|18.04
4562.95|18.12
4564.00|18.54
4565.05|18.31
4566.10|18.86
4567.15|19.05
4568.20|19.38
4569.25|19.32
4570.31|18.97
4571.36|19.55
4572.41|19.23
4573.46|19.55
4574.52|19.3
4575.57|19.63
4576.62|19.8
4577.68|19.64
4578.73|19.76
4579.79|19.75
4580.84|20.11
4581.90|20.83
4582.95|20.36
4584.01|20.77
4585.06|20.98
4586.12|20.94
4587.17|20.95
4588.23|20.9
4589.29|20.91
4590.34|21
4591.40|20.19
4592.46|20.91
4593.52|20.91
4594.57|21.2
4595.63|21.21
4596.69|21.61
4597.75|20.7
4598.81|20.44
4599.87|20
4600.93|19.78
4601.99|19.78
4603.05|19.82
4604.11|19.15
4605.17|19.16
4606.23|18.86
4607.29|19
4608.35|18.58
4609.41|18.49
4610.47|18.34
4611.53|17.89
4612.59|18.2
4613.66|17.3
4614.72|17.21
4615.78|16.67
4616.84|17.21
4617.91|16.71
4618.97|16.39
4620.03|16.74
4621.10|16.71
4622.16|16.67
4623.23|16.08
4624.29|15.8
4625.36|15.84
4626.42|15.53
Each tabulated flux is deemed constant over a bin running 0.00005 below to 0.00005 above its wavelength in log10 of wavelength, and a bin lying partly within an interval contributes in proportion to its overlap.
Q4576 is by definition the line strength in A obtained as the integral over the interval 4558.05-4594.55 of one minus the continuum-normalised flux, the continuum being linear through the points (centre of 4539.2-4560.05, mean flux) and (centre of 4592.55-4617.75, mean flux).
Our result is -3.5 A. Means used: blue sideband 16.9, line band 19.7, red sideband 19.2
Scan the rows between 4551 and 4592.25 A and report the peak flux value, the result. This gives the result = 21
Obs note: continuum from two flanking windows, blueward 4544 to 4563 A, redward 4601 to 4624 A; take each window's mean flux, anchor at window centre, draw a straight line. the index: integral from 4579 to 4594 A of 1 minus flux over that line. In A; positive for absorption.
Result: -2.6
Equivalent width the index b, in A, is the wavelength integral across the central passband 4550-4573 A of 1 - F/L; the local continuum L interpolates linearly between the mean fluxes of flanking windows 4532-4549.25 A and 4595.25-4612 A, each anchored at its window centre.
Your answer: -1.5 A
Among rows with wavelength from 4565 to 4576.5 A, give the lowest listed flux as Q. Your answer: 18.31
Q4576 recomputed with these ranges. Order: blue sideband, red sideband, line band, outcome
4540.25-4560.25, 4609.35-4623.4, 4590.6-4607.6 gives -3.1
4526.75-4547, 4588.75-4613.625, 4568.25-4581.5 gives -1.1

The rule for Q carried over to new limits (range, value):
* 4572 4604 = 19.23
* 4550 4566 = 16.77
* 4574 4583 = 19.3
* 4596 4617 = 16.67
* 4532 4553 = 15.14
